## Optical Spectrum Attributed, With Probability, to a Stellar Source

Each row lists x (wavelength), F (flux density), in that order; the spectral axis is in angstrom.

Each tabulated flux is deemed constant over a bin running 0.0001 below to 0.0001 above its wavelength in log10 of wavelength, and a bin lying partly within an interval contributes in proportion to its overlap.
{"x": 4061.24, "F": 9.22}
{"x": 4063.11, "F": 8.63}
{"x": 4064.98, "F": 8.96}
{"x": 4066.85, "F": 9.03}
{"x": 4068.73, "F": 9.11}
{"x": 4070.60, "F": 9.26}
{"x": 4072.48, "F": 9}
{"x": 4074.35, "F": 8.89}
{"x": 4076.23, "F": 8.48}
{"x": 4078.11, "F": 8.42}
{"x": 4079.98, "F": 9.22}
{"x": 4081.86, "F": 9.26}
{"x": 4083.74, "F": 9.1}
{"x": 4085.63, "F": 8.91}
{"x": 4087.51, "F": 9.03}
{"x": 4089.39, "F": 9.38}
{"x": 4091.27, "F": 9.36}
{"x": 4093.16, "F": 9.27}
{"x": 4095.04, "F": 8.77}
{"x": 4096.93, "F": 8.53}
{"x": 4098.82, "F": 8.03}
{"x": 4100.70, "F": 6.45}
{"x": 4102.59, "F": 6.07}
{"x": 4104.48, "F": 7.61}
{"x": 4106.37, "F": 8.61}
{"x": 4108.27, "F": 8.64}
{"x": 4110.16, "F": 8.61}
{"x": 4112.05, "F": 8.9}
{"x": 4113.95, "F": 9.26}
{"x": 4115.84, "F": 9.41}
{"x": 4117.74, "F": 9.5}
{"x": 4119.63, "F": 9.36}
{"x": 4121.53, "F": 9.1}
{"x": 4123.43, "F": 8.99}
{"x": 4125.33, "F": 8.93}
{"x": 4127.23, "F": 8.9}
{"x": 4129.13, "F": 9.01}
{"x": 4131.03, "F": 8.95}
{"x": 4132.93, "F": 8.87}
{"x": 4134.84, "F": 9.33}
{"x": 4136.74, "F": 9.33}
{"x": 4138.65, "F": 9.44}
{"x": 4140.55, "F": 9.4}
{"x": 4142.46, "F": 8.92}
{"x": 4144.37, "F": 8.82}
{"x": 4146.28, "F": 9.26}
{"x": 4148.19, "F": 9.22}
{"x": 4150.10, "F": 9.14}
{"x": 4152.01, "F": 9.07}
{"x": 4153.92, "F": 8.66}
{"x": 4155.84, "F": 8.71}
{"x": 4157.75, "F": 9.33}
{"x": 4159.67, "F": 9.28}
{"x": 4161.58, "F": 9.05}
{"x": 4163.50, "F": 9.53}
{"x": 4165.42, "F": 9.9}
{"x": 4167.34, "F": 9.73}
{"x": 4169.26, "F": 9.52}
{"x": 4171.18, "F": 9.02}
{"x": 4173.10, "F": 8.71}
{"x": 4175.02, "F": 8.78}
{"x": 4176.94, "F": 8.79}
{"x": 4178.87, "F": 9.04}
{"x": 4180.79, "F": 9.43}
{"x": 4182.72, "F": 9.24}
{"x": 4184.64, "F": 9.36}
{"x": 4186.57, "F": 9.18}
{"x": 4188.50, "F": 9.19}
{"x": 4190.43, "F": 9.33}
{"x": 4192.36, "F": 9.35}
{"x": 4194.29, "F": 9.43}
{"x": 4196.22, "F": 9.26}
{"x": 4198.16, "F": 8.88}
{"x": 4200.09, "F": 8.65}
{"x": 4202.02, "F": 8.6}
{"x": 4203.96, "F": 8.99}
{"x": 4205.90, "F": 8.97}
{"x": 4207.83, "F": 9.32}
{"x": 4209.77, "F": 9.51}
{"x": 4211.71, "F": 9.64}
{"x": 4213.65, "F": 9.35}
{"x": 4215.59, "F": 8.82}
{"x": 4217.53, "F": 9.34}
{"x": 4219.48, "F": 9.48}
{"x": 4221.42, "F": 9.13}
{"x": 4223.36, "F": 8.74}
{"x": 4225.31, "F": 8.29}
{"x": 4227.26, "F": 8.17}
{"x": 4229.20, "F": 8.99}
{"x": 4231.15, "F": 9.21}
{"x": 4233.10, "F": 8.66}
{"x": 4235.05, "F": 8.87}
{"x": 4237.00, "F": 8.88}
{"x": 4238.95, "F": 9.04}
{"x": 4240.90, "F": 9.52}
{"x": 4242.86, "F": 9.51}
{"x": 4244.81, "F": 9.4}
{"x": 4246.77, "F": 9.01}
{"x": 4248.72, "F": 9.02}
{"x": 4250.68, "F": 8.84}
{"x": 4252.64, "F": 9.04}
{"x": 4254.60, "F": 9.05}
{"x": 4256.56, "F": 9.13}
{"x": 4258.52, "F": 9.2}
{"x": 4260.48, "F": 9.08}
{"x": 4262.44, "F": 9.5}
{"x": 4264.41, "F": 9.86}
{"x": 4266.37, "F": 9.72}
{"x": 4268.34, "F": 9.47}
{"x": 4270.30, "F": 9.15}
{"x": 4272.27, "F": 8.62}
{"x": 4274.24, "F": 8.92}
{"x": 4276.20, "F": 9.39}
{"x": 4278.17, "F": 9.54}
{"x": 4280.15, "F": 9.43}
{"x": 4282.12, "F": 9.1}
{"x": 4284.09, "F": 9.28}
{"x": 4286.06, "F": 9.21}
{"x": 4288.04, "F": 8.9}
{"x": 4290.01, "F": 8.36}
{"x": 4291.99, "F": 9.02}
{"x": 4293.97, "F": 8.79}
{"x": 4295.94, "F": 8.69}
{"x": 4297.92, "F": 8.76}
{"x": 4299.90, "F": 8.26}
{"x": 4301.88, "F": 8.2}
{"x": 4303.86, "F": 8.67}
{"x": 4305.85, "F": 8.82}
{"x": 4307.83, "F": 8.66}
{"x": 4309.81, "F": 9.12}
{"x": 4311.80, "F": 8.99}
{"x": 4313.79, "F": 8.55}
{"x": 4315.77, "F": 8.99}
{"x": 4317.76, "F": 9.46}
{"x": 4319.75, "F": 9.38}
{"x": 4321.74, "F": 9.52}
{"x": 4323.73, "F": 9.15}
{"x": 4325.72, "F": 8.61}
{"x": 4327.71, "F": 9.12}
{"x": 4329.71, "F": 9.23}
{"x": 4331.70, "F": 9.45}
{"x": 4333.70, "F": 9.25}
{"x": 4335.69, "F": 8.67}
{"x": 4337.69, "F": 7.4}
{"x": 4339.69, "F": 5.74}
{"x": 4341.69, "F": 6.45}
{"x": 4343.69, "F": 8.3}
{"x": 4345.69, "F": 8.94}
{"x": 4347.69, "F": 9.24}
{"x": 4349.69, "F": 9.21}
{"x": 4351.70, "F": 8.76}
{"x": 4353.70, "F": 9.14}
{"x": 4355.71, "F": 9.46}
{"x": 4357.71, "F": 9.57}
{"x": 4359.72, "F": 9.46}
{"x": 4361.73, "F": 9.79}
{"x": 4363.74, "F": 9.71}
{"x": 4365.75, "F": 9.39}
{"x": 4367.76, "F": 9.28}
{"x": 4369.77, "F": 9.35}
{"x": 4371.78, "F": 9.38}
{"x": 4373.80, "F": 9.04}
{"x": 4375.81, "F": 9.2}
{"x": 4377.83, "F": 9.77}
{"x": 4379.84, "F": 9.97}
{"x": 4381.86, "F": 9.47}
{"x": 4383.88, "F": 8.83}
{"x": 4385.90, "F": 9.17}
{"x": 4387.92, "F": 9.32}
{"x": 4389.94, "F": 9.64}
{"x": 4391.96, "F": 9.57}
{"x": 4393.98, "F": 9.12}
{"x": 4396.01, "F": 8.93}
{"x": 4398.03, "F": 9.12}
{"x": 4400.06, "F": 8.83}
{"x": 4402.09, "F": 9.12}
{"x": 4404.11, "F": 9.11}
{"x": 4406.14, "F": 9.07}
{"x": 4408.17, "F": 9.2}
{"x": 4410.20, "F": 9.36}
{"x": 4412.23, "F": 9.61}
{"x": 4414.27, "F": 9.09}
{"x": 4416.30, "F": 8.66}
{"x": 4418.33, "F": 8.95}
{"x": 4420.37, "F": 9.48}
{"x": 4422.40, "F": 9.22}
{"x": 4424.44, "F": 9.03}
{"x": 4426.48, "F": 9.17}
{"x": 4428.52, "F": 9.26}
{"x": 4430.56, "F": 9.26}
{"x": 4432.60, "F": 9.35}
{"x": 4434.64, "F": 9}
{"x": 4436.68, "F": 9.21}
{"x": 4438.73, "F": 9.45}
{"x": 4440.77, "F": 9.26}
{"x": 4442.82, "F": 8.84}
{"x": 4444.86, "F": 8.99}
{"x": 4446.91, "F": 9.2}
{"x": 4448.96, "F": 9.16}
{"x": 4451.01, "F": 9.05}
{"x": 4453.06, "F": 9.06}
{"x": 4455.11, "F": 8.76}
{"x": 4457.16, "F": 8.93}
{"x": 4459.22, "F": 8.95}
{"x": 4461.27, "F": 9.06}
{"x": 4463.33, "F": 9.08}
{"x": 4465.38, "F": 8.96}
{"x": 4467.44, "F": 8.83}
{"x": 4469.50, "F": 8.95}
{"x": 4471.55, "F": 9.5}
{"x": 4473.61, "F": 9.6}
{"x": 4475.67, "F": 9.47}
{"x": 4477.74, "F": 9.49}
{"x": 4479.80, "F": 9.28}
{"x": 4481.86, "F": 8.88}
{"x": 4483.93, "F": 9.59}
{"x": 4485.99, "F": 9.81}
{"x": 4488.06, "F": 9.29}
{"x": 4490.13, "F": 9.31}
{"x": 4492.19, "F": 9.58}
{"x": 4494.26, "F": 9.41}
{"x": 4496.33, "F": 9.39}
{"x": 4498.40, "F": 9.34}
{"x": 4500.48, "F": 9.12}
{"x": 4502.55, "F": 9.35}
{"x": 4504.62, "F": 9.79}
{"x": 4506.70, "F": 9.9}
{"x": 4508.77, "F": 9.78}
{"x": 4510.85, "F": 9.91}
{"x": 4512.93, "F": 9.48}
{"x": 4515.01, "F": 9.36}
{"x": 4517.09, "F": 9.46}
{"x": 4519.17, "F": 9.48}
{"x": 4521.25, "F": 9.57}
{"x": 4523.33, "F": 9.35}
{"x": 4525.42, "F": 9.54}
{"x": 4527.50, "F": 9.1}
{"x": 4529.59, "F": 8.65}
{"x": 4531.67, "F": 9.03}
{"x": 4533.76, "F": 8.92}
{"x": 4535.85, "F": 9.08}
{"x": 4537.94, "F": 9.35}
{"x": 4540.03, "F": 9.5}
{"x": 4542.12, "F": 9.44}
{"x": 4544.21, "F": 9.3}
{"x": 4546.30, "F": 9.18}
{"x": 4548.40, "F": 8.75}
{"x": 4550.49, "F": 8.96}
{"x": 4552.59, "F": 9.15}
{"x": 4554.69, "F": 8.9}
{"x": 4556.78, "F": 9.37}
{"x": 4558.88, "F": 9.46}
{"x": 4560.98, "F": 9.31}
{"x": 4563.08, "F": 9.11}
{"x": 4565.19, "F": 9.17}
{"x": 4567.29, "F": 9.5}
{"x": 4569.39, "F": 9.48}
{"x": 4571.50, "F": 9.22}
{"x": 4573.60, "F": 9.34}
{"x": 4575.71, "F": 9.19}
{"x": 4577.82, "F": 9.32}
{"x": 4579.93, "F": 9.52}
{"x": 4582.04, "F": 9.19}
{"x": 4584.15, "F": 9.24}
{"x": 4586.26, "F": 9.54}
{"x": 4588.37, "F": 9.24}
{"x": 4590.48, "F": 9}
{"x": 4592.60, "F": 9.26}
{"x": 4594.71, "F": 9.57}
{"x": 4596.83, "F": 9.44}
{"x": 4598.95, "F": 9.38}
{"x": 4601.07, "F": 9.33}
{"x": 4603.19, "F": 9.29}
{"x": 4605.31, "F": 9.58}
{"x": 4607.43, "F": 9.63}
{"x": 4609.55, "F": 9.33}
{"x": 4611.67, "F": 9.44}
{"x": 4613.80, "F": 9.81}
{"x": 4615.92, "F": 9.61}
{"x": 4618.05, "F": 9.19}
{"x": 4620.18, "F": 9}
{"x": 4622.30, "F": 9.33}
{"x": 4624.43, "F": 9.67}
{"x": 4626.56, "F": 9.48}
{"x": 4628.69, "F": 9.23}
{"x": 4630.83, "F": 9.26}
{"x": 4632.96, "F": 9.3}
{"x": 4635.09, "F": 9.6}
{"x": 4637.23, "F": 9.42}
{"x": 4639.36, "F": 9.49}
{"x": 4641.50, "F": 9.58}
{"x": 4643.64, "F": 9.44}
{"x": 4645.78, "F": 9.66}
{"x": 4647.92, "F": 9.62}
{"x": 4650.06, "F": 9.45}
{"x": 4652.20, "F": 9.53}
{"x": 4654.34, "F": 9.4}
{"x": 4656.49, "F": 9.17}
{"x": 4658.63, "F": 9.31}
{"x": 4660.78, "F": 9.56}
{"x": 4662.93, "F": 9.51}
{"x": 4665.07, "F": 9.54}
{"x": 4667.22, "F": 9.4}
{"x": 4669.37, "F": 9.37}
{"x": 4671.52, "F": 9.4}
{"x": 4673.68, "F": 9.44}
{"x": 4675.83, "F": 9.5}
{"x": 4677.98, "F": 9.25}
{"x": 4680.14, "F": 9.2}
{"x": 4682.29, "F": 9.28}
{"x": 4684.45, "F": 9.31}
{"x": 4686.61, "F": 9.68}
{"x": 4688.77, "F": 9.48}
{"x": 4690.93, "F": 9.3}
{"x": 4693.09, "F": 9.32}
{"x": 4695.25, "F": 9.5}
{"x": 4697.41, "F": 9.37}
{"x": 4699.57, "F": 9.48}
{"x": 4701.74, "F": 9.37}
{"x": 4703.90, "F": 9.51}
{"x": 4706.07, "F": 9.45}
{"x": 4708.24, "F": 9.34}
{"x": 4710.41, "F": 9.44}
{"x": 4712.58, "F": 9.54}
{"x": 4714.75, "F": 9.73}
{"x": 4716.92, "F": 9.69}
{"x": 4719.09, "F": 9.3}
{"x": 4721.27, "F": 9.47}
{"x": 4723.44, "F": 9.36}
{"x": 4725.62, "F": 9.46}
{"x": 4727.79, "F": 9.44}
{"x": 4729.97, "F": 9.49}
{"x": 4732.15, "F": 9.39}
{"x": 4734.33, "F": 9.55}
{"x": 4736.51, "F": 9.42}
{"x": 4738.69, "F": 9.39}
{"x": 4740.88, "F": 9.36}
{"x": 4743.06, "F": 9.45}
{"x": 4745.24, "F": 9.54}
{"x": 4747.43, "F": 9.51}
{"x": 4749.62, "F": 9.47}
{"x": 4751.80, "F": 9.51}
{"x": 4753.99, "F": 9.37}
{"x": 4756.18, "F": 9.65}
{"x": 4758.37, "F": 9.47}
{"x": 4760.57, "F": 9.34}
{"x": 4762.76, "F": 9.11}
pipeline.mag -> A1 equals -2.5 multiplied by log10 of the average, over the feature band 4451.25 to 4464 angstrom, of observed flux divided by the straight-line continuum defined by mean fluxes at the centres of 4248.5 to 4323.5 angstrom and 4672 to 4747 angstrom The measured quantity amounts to 0.03 mag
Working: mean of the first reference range 9.04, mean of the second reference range 9.44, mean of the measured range 8.97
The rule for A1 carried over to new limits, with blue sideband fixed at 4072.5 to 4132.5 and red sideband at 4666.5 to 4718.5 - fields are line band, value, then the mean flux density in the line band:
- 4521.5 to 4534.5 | 0.01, 9.13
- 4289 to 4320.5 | 0.02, 8.79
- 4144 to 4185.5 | -0.04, 9.17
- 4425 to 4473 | 0.01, 9.1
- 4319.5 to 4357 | 0.04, 8.68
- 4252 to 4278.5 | -0.04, 9.26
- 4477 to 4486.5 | -0.02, 9.39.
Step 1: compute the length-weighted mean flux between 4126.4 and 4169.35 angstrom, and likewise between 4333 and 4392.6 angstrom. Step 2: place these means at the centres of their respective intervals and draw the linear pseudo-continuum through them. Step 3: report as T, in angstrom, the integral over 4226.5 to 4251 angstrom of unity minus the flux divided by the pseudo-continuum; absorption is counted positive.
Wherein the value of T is 0.24 angstrom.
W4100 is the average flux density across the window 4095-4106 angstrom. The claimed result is 7.53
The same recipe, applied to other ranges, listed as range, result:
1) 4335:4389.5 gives 8.97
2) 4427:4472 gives 9.09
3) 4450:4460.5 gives 8.95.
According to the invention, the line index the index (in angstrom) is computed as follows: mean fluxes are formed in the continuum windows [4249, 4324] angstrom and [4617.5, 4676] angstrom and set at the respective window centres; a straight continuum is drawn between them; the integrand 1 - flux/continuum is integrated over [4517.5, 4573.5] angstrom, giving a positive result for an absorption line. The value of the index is 0.5 angstrom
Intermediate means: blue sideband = 9.05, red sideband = 9.42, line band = 9.23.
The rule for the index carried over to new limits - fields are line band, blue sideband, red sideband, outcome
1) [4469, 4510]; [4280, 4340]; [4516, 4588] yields -1.4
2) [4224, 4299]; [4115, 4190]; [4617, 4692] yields 1.2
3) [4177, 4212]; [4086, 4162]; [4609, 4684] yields -0.9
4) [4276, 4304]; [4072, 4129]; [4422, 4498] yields 0.3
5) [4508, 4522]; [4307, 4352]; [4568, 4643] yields -0.6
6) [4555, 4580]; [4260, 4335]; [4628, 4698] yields 0.0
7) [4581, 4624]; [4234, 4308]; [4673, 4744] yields -0.2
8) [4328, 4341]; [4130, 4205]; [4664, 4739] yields 1.3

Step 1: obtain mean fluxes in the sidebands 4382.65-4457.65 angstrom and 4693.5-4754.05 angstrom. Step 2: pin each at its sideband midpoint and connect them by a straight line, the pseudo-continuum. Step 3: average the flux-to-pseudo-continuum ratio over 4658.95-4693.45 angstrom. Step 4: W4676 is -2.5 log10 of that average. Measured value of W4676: 0.00 mag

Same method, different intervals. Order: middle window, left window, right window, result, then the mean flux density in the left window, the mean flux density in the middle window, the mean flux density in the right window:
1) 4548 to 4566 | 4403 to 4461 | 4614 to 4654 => 0.02 mag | 9.13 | 9.14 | 9.45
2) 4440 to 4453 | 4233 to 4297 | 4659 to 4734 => 0.02 mag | 9.13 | 9.08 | 9.44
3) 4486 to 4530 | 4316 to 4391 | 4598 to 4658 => -0.02 mag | 9.05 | 9.45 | 9.44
